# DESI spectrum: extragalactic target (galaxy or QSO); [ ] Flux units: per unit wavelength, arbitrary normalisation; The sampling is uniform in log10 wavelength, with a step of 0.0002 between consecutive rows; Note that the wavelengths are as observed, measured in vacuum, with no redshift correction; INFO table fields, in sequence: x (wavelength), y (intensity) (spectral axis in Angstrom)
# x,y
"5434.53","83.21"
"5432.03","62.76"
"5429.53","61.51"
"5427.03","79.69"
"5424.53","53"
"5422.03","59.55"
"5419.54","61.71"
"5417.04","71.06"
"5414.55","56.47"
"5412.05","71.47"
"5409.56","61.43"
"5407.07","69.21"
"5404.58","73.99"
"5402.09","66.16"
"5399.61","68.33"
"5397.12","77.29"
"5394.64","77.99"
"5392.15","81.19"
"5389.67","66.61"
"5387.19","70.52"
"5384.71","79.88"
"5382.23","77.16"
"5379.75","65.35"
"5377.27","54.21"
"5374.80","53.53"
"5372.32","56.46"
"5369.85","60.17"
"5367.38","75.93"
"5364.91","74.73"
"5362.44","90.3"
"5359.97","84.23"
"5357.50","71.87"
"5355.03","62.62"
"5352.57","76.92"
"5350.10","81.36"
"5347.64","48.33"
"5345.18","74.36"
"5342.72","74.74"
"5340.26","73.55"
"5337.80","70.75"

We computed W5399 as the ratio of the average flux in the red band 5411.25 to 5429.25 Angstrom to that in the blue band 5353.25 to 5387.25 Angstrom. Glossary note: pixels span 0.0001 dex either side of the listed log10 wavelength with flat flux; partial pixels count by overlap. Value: 0.92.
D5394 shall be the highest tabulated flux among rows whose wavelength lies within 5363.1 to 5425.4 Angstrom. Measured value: 81.19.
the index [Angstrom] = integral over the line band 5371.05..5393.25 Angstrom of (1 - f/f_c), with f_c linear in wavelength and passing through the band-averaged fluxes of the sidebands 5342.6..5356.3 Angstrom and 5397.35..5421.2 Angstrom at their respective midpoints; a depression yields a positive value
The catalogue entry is 0.3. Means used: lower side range 69.3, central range 67.1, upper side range 67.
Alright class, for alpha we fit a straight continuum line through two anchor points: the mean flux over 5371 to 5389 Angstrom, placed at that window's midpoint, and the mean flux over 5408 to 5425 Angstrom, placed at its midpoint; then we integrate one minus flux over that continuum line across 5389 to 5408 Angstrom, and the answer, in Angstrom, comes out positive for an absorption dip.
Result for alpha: -2.6 Angstrom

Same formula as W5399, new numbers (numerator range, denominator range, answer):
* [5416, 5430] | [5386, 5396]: 0.87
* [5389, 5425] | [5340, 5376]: 0.96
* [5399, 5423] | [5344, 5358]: 0.95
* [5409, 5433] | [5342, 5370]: 0.87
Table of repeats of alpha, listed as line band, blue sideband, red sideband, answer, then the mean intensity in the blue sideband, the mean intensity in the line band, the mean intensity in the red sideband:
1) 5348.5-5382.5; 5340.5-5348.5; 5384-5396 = 0.47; 67.6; 69.9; 75.1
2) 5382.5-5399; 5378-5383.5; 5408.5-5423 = -1.81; 69.7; 75.4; 63.7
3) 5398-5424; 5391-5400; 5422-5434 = 1.99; 76.8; 65.7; 64.9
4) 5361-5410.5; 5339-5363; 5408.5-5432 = -1.12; 73.4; 70.1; 63.9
